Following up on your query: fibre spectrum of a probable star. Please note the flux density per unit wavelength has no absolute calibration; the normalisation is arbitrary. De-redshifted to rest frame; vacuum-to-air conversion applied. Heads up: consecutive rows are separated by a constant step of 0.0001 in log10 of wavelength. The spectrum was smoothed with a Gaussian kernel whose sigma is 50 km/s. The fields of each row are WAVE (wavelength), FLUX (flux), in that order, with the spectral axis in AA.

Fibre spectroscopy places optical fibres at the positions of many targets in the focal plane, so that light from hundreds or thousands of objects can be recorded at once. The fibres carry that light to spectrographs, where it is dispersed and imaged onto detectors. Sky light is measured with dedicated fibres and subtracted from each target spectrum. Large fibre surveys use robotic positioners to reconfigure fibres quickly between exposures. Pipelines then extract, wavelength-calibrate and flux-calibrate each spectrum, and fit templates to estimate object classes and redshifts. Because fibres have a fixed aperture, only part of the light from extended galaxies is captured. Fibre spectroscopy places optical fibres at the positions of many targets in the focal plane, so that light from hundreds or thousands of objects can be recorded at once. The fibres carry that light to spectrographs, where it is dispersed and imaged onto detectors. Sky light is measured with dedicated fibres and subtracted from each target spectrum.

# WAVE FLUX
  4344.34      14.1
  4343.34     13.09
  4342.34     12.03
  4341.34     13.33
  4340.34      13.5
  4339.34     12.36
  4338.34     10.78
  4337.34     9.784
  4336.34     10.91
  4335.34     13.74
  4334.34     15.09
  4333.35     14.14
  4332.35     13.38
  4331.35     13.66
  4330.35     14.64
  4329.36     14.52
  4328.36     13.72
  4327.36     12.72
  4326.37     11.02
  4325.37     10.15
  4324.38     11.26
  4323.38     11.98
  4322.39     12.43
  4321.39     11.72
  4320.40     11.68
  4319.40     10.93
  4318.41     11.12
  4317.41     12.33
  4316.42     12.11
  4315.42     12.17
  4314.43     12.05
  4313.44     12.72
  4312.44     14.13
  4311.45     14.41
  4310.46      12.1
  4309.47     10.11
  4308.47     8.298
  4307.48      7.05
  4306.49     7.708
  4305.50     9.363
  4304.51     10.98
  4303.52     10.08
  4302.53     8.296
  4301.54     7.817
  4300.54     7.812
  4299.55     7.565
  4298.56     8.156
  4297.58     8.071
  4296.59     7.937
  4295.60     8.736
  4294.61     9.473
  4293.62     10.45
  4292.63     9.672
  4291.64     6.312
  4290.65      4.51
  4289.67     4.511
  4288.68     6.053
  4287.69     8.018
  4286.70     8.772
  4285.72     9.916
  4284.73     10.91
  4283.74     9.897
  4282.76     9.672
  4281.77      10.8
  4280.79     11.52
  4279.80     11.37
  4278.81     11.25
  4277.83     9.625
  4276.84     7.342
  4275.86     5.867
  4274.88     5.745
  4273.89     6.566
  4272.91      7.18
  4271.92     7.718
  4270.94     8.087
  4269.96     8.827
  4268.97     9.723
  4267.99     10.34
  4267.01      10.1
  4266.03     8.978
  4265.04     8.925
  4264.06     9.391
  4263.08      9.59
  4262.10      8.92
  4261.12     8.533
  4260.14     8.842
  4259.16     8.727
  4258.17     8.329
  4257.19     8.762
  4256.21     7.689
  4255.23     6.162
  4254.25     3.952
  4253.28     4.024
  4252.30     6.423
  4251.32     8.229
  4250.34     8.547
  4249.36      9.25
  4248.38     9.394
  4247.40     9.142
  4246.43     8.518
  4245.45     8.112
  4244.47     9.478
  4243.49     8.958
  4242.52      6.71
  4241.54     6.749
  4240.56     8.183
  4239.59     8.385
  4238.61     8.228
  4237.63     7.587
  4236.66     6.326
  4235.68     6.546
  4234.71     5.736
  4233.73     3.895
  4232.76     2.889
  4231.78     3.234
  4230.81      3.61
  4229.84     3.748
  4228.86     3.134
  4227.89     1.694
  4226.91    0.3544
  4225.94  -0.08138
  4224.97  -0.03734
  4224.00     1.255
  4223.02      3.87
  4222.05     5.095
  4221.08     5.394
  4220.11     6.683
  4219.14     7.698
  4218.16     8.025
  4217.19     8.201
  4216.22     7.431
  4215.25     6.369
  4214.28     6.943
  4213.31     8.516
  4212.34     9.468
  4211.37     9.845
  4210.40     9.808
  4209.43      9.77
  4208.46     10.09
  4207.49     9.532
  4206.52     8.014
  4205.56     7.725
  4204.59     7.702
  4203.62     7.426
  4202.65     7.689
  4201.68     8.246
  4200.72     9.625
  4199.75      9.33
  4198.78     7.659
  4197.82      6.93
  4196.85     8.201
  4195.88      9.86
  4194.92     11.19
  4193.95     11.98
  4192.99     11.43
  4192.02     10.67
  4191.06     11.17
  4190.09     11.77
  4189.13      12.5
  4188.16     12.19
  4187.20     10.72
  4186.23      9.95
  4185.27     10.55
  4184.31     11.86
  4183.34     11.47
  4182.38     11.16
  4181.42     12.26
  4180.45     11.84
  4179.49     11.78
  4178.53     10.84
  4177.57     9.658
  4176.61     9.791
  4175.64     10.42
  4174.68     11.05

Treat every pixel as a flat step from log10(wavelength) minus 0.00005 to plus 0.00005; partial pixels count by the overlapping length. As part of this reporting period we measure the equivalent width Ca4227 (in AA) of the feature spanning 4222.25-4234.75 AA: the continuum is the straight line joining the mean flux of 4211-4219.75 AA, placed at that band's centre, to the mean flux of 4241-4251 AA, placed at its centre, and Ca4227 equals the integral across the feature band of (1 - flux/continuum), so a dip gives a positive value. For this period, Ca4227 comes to 8.7 AA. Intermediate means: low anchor 8.01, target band 2.51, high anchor 8.48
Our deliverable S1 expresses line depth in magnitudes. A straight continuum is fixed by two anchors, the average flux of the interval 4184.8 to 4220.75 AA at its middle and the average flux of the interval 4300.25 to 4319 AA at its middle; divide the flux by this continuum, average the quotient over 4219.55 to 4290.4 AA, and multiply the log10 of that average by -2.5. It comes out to 0.35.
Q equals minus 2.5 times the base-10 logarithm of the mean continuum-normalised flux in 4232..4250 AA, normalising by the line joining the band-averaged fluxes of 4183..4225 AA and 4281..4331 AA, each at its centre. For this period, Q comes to 0.24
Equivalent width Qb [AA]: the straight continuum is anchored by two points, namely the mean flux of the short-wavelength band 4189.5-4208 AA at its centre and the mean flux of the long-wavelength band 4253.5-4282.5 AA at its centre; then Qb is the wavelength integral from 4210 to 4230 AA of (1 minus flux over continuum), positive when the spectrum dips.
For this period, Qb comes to 8.1 AA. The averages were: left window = 9.29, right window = 8.55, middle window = 5.4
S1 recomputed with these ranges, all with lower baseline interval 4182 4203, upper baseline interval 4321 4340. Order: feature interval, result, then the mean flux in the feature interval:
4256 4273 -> 0.28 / 8.87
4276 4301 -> 0.34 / 8.7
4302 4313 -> 0.19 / 10.2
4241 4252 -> 0.31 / 8.42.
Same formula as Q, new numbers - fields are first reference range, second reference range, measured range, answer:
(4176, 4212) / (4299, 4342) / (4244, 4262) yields 0.33 mag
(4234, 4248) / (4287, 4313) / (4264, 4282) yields -0.07 mag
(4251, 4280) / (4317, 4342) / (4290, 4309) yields 0.25 mag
